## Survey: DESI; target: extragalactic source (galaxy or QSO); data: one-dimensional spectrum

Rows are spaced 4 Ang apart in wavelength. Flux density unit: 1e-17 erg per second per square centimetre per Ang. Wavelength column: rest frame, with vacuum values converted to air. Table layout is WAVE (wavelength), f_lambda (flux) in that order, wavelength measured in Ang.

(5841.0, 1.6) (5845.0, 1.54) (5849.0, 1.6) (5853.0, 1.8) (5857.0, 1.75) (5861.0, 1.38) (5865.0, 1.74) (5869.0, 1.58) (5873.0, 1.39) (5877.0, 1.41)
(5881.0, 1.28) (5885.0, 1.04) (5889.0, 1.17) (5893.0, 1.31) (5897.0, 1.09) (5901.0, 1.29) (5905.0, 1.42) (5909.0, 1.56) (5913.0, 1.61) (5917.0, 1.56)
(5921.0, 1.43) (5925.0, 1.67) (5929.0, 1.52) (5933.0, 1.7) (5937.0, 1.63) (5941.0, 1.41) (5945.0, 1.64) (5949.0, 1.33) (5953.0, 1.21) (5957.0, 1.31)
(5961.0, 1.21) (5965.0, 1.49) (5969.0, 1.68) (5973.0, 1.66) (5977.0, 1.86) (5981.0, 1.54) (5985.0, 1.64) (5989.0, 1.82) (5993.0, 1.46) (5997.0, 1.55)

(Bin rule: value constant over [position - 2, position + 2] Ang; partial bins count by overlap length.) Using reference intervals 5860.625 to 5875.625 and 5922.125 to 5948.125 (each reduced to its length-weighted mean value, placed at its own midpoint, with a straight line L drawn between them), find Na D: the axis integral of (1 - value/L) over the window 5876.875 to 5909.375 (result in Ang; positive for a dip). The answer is 6.0 Ang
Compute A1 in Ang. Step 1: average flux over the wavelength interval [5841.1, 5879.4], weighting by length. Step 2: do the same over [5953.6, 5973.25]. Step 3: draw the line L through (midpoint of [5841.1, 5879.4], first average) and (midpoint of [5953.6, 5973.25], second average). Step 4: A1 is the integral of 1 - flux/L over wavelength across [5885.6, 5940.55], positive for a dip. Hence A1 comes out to 1.97 Ang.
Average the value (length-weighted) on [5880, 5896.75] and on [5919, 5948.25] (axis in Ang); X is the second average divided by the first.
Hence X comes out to 1.32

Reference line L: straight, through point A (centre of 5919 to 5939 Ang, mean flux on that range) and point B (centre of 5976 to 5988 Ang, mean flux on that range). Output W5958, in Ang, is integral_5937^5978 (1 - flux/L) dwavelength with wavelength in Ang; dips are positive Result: 4.0 Ang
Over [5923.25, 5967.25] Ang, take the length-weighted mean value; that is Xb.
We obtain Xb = 1.47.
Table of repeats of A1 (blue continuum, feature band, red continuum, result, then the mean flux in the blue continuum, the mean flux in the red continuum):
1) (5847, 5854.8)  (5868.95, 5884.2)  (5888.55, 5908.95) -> 1.2 Ang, 1.7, 1.29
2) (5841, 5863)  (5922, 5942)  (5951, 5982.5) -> -0.7 Ang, 1.61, 1.49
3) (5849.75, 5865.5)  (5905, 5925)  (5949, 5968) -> -1.0 Ang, 1.66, 1.33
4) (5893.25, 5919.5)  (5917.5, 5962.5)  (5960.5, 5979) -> 1.4 Ang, 1.41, 1.61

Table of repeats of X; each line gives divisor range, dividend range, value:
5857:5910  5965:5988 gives 1.22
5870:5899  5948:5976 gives 1.14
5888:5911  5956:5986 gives 1.18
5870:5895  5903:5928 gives 1.20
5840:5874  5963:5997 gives 1.02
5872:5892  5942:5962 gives 1.08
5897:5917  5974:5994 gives 1.16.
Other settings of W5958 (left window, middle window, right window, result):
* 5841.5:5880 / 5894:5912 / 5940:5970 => 1.7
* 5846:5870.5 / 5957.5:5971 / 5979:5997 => 1.4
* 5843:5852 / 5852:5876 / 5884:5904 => -2.2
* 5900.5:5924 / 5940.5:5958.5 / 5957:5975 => 1.3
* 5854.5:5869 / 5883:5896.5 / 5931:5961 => 3.4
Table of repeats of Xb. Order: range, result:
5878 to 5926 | 1.36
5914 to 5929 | 1.55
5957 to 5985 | 1.56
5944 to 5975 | 1.43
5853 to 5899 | 1.39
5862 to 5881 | 1.5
